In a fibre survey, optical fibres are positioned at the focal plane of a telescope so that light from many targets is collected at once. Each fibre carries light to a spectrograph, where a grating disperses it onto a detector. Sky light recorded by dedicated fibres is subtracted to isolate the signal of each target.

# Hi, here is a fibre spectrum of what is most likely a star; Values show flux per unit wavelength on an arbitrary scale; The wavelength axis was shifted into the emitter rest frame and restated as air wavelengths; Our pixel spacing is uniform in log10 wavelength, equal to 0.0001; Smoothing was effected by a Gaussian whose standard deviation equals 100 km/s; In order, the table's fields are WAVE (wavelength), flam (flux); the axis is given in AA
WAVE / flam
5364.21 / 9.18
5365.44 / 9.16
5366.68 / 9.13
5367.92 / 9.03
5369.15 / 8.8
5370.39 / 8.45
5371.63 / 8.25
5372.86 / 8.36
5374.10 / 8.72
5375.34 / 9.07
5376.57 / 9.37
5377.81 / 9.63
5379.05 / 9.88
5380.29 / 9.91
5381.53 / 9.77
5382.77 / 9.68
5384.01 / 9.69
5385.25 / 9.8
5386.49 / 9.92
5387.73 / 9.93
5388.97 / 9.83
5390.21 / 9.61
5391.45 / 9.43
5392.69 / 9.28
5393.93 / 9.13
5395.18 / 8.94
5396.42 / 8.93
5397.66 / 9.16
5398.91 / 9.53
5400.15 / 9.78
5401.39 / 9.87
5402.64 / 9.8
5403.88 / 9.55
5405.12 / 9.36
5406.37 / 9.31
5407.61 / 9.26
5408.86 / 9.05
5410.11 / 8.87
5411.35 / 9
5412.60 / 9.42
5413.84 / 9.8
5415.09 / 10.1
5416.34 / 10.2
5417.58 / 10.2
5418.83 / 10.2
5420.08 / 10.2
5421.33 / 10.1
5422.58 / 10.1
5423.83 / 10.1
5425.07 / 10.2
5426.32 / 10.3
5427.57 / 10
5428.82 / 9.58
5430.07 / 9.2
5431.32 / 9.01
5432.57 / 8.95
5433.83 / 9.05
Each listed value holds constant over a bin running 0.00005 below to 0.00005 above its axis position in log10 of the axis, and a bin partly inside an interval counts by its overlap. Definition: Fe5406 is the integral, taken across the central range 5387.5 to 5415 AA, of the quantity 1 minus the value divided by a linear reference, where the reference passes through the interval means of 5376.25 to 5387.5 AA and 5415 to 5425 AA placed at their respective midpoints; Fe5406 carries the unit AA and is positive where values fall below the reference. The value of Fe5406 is 1.5 AA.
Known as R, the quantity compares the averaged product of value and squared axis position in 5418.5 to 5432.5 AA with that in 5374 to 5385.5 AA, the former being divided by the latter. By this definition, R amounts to 1.05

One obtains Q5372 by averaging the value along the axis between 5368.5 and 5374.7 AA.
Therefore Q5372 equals 8.52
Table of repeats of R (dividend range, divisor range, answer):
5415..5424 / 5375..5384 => 1.07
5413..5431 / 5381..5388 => 1.04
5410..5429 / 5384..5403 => 1.05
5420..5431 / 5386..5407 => 1.06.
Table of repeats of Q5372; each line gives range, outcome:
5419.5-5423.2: 10.1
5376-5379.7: 9.62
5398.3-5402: 9.74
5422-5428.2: 10.2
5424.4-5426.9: 10.3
